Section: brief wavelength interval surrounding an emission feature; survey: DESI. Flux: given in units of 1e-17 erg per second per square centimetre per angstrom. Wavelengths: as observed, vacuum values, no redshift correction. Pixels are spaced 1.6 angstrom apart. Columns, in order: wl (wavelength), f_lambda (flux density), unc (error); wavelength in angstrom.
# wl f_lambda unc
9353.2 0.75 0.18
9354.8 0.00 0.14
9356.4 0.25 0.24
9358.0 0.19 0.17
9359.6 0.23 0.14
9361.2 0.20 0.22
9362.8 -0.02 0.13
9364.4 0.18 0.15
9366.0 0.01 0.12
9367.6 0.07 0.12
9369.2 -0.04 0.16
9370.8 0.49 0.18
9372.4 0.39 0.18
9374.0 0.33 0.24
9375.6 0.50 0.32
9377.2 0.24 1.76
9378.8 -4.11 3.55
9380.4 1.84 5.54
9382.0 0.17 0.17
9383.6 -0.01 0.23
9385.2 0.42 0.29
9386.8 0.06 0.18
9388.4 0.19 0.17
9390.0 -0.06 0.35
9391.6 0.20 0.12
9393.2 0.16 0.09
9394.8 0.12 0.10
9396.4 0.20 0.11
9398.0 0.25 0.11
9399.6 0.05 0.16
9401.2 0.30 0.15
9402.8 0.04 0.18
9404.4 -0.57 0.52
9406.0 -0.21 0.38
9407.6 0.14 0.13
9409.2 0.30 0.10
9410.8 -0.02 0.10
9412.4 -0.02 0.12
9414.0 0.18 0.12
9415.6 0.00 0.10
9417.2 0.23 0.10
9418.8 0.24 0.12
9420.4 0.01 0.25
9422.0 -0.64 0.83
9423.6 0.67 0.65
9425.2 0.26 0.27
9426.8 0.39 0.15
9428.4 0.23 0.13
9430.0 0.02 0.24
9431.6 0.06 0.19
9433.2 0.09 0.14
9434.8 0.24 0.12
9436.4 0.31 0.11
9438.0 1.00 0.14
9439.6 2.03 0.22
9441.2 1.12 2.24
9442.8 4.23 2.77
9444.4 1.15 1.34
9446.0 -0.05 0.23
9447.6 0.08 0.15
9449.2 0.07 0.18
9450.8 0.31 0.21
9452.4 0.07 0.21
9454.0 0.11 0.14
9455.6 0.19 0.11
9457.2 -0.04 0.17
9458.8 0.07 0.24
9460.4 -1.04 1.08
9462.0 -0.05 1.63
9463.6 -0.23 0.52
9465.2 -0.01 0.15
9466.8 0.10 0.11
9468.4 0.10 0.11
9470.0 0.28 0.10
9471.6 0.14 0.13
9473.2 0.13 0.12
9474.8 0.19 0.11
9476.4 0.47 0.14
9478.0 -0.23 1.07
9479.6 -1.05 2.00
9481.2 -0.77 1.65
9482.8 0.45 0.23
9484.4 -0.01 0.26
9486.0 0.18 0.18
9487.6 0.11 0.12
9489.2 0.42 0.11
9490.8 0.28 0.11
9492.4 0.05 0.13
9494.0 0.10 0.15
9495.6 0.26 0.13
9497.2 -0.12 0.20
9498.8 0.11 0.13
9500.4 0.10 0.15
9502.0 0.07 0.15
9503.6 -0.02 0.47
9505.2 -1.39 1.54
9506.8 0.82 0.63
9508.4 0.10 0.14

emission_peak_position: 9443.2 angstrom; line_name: [O III] 5007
